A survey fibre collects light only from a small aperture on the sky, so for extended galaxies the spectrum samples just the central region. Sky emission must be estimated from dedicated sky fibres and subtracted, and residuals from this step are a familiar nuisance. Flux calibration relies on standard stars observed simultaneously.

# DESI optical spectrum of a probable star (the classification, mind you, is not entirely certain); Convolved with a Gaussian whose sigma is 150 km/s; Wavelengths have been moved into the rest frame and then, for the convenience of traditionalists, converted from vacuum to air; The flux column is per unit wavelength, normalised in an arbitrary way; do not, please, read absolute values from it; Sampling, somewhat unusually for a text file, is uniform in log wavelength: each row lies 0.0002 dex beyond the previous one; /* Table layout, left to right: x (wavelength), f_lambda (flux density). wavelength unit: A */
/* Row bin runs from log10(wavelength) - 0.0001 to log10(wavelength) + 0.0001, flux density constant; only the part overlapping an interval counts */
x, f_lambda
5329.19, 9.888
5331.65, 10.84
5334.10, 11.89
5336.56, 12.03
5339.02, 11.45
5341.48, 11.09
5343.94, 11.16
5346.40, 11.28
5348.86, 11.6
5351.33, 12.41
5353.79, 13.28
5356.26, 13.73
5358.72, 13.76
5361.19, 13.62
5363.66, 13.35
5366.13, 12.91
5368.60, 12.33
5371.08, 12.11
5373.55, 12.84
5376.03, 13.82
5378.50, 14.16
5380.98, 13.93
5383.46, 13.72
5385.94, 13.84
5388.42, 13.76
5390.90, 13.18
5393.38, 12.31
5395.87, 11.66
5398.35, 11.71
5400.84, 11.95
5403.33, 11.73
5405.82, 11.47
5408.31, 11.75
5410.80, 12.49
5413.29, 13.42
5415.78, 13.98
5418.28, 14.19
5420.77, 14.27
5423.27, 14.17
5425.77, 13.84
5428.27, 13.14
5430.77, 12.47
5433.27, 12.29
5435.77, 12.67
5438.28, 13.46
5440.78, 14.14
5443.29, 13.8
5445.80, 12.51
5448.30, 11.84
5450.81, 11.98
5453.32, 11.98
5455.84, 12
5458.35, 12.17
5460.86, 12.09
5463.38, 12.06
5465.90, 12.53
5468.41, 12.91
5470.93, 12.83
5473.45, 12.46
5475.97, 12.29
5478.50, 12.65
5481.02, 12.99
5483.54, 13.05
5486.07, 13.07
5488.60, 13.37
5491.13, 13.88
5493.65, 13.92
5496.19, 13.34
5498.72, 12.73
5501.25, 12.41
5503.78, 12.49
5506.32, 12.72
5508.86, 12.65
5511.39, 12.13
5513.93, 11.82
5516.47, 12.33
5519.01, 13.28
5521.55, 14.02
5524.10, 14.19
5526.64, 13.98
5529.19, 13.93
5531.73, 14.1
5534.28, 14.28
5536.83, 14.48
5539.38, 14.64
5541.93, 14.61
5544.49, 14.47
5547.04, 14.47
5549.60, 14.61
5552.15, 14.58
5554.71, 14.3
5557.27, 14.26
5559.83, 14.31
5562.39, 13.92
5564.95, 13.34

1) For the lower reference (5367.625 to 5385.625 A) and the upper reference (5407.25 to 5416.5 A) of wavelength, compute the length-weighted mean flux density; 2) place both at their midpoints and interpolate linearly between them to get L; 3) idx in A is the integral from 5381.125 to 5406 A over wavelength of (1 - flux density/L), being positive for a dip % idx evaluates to 0.9 A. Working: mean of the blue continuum 13.3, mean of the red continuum 12.9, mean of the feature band 12.6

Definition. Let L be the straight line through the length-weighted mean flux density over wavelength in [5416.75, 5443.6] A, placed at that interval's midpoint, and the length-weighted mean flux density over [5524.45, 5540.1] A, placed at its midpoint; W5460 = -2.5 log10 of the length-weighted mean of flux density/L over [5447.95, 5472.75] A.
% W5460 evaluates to 0.12 mag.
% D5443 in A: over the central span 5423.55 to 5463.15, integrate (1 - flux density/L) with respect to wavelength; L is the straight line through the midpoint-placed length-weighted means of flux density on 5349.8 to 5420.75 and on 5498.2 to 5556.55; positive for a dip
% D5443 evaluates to 1.6 A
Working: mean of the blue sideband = 13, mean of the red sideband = 13.6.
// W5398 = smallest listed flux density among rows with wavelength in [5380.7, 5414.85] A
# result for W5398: 11.47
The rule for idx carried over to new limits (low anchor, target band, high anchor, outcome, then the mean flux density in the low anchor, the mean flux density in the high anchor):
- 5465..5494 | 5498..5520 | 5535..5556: 1.9 A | 13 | 14.5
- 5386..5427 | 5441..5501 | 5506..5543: 2.4 A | 12.9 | 13.6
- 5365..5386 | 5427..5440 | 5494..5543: 0.4 A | 13.3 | 13.4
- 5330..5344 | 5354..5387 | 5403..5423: -3.5 A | 11.4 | 13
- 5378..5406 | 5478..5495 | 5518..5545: 0.5 A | 12.8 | 14.2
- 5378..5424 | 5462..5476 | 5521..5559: 1.2 A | 13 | 14.3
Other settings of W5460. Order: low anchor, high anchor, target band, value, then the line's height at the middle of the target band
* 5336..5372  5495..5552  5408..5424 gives -0.06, 12.8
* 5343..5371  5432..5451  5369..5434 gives -0.02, 12.8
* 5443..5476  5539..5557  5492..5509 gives 0.03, 13.3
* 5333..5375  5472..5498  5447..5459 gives 0.08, 12.9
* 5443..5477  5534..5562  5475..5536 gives 0.02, 13.4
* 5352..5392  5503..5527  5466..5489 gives 0.02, 13.1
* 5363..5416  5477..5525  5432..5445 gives -0.03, 12.9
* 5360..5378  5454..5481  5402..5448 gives -0.03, 12.7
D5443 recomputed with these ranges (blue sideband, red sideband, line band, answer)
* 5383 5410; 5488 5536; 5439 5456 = 0.2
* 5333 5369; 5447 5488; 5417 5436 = -1.5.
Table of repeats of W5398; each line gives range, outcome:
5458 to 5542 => 11.82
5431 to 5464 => 11.84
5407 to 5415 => 11.75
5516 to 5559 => 12.33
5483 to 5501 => 12.73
